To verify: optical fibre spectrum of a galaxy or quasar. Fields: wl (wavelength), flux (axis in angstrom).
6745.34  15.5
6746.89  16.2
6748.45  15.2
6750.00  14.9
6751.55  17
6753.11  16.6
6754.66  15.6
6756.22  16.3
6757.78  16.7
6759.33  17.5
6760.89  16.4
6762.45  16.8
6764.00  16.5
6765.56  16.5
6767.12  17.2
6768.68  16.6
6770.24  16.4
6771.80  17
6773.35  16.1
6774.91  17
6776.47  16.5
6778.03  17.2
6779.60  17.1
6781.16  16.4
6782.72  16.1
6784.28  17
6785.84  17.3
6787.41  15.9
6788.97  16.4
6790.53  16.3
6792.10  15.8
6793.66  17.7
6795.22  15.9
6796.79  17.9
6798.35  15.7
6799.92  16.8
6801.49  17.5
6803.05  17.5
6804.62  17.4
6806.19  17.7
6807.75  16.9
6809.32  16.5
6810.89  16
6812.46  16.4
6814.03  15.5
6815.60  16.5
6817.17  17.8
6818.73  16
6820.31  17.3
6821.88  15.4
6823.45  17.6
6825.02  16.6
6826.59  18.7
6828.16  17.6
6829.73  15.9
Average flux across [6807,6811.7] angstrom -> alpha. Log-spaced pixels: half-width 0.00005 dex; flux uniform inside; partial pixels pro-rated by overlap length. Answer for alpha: 16.4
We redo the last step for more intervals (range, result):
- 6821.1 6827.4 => 17.1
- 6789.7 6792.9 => 16.1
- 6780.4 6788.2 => 16.5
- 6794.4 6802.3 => 16.8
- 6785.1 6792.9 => 16.3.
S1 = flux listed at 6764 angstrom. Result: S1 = 16.5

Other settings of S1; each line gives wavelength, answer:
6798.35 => 15.7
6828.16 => 17.6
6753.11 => 16.6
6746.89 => 16.2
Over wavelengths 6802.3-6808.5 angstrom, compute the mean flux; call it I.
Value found 17.4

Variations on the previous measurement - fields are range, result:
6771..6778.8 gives 16.8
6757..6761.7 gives 16.9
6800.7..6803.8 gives 17.5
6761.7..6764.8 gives 16.7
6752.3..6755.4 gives 16.1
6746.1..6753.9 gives 16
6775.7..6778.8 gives 16.9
